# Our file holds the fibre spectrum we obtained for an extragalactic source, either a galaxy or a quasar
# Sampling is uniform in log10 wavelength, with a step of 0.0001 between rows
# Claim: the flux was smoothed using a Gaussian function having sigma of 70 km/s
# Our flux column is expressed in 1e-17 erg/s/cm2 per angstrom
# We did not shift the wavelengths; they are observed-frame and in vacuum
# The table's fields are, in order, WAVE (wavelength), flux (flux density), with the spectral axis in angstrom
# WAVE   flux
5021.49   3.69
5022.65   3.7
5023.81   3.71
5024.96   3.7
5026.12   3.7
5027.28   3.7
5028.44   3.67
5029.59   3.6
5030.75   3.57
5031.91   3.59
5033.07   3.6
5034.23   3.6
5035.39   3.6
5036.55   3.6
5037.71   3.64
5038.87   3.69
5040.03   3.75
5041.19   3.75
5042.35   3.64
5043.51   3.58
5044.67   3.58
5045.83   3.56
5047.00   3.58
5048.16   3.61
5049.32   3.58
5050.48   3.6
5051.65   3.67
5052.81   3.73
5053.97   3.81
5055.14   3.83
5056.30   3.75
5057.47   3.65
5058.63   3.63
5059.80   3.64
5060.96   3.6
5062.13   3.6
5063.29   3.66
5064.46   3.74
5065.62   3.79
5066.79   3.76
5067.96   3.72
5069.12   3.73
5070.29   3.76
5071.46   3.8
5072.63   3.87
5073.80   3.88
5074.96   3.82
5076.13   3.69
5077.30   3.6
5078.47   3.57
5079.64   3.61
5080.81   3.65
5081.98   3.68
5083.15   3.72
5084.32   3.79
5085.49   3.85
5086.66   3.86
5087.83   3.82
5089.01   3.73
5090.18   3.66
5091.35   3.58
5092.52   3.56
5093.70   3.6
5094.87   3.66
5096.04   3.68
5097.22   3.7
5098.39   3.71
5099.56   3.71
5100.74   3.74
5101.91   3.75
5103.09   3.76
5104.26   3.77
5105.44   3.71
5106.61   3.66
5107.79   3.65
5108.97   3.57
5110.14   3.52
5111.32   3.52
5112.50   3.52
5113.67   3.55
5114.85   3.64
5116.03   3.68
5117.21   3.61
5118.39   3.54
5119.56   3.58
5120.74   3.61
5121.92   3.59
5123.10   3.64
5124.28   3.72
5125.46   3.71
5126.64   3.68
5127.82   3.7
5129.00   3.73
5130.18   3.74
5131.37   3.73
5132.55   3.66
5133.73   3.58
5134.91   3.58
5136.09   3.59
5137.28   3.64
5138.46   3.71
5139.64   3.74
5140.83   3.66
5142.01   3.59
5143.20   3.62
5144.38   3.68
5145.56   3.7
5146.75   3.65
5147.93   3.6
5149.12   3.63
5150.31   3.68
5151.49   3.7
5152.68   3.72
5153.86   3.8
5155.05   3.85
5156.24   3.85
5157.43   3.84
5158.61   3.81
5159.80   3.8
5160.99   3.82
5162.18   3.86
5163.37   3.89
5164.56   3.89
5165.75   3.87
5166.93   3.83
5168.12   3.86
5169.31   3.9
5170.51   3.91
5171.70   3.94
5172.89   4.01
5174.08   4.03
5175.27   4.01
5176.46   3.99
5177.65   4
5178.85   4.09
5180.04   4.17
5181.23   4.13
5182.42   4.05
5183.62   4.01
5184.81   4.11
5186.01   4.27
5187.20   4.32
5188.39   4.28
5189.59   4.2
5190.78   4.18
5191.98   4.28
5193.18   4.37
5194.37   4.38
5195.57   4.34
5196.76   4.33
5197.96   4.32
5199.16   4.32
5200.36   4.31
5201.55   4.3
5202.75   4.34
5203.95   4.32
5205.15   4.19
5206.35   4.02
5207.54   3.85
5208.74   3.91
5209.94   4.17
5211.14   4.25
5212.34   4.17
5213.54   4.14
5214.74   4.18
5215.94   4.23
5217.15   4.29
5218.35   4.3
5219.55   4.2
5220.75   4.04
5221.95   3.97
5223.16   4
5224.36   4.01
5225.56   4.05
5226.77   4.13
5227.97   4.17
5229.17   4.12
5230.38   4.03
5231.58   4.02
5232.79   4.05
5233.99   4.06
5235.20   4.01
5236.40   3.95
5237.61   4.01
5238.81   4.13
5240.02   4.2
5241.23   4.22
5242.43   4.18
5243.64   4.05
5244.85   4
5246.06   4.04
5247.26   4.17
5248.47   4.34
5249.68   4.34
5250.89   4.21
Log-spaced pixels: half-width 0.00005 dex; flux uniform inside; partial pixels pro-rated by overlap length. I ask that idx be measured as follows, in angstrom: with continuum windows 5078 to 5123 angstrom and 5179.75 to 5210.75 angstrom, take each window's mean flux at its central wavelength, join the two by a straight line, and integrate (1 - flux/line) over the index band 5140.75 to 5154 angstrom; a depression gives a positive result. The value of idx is 0.9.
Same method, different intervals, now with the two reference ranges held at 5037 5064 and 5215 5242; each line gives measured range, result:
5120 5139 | 0.9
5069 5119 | 1.1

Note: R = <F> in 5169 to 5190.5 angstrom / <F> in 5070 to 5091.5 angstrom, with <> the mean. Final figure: 1.09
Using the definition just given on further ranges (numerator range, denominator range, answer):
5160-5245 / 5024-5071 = 1.12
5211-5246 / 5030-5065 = 1.13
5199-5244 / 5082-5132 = 1.12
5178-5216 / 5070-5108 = 1.13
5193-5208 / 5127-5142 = 1.16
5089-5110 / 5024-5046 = 1.01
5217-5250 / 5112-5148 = 1.13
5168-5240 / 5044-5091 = 1.12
